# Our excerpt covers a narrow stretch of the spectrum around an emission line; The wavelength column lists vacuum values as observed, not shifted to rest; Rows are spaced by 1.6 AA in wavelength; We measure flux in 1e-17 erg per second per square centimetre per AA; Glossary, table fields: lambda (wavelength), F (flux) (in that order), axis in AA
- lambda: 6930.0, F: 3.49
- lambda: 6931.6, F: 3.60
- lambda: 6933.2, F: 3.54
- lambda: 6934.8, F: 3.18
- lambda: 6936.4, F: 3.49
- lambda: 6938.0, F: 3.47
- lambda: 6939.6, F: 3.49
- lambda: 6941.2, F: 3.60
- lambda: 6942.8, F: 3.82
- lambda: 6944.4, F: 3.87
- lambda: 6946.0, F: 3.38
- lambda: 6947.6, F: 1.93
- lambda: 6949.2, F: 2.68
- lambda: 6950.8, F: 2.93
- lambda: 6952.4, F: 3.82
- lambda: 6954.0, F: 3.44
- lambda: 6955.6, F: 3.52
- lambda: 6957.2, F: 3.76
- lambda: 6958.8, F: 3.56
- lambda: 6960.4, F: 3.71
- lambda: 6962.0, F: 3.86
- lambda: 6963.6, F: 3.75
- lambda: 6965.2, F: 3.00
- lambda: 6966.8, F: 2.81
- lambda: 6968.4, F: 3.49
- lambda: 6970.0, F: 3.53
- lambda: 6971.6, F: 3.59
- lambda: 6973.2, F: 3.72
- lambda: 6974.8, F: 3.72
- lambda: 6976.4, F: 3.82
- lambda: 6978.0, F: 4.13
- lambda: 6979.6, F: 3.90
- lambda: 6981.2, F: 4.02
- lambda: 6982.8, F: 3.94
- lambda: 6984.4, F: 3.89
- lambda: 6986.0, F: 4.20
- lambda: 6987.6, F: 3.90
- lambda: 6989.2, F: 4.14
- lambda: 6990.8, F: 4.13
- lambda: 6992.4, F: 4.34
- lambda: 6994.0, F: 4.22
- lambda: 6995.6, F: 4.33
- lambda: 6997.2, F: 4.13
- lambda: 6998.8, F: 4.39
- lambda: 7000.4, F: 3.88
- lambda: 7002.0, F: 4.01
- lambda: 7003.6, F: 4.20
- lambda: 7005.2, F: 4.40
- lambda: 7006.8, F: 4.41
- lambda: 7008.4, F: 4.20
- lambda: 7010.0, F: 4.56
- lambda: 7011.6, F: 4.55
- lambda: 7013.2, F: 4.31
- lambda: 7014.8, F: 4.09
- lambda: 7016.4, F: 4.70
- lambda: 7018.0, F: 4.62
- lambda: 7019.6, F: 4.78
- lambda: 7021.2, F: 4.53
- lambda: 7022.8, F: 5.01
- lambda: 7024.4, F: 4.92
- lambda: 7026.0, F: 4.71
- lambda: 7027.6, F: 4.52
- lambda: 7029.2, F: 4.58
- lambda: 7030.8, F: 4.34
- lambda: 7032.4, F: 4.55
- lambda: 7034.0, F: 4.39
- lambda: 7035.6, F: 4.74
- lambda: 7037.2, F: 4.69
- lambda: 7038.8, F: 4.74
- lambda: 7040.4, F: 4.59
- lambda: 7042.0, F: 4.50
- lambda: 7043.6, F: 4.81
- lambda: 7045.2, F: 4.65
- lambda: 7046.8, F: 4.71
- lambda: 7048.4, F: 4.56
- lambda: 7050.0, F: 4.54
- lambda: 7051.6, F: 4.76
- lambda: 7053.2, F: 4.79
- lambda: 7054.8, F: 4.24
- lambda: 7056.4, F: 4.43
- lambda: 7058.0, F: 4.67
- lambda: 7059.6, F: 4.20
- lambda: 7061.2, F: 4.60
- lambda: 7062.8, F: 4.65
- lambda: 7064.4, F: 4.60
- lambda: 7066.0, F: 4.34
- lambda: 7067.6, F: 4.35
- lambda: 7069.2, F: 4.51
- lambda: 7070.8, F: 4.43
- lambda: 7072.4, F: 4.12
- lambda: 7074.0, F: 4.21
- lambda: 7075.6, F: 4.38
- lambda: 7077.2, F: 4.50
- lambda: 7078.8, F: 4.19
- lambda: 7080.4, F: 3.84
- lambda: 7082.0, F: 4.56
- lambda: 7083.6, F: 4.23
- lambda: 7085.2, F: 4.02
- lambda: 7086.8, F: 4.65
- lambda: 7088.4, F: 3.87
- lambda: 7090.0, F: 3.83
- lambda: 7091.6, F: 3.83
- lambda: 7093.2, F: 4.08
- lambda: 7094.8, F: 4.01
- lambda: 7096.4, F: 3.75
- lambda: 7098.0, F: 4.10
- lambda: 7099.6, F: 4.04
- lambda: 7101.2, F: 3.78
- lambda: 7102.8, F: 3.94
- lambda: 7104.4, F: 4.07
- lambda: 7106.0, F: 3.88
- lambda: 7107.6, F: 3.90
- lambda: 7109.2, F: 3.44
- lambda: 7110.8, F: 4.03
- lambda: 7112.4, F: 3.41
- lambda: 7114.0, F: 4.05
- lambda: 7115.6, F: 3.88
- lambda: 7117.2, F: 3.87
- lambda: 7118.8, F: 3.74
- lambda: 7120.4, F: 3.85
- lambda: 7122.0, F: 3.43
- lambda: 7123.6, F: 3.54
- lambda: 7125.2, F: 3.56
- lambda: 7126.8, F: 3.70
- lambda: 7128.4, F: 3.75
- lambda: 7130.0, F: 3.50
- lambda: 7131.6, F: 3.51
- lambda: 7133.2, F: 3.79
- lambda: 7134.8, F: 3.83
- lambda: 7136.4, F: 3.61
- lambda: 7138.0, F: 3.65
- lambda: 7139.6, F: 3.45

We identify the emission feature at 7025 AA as Mg II 2798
